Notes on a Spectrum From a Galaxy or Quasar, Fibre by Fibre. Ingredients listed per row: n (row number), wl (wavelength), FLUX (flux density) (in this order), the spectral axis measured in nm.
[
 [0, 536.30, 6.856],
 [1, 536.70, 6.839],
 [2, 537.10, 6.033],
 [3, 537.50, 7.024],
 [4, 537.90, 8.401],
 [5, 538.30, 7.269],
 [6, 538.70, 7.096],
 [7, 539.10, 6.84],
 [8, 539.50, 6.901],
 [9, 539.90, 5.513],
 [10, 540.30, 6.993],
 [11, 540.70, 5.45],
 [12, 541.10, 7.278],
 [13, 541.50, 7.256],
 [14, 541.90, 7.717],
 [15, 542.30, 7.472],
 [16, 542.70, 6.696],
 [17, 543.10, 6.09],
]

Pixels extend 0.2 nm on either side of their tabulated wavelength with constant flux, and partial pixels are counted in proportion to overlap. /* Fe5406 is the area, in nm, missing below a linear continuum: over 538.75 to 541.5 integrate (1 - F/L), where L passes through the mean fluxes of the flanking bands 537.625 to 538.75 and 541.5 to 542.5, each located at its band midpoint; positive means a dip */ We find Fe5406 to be 0.36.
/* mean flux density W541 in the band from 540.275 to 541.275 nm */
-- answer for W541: 6.48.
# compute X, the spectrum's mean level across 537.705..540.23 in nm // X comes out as 7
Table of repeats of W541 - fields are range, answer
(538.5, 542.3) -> 6.82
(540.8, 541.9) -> 7.18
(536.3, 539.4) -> 7.05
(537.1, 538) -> 7.26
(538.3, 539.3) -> 7.03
